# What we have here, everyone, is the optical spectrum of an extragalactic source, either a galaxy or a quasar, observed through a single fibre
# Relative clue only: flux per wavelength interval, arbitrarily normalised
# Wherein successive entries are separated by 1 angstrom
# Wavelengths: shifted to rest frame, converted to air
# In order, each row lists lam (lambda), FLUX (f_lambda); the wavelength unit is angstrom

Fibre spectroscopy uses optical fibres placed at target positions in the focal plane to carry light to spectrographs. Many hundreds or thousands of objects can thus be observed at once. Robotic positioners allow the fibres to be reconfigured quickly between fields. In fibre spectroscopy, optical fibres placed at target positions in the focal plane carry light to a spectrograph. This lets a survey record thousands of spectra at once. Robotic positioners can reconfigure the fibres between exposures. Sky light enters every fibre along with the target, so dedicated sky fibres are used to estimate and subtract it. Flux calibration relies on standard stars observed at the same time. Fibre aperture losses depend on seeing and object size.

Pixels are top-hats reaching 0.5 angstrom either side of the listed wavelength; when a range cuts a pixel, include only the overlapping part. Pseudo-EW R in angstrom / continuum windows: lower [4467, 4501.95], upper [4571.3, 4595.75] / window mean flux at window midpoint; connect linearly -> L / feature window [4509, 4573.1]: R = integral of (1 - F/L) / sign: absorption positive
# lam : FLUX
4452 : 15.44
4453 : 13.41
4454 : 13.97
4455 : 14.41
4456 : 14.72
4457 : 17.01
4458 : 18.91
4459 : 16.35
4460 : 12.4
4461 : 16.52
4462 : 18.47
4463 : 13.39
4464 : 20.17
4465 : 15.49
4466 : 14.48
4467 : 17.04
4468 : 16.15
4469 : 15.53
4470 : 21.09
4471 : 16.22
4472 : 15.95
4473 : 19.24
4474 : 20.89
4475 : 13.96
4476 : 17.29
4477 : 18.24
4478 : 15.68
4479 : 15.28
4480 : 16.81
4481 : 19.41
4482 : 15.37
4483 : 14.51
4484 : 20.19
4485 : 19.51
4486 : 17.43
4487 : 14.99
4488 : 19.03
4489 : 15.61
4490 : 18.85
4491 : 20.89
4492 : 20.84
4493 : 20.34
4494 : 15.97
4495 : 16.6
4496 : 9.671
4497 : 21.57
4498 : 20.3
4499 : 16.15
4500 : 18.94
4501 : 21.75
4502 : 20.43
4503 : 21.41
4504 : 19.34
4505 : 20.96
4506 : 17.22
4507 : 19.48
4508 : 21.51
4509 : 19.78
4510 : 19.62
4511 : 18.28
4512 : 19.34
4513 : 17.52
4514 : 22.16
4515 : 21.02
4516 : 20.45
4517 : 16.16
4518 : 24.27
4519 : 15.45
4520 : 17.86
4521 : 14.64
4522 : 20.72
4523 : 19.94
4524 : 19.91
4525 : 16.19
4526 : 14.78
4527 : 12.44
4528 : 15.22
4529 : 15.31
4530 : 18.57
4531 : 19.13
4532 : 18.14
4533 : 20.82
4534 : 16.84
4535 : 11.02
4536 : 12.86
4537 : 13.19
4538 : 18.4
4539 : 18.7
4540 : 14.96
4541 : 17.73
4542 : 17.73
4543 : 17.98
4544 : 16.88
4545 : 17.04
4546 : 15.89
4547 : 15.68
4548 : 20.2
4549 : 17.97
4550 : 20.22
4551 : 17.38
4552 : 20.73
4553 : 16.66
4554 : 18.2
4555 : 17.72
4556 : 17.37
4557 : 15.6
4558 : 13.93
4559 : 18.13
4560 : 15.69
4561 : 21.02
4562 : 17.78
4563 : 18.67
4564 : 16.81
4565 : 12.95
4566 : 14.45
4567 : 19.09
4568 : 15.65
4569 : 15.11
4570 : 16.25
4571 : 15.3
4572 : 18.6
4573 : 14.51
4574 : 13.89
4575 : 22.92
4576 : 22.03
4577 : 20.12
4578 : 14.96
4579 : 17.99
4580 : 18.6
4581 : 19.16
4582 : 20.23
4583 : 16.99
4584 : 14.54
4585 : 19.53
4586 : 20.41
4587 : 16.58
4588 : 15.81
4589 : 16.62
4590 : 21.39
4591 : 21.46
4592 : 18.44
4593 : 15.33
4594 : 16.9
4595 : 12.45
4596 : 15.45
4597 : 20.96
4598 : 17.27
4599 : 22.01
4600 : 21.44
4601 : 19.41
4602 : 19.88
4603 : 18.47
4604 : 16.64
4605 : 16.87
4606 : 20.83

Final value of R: 1.5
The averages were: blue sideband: 17.7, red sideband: 17.8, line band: 17.4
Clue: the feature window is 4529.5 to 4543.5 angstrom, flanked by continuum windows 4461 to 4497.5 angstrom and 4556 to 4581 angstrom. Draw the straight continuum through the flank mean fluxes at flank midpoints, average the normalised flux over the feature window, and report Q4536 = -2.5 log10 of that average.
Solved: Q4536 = 0.02 mag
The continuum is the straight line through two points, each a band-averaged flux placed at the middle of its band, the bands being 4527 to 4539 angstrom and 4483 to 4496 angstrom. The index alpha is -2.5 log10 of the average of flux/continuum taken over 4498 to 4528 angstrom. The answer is -0.11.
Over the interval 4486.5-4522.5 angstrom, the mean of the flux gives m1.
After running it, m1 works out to 18.9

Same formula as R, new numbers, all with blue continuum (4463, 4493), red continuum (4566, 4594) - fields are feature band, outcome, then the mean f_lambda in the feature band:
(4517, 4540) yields 0.8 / 17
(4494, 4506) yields -0.8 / 18.6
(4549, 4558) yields 0.0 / 17.8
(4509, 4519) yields -1.2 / 19.6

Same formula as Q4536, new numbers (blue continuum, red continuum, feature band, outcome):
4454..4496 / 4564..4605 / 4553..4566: 0.04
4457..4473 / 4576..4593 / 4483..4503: -0.08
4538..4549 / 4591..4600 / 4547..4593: -0.01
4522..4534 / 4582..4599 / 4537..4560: 0.01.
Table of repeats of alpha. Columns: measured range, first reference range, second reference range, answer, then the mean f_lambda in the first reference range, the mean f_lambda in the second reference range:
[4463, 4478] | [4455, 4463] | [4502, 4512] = -0.01 mag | 16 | 19.7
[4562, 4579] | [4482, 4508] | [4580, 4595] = 0.06 mag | 18.5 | 17.9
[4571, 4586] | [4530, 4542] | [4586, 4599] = -0.04 mag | 16.7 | 17.7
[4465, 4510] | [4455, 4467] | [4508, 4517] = 0.00 mag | 16.1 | 19.7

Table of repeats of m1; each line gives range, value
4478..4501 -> 17.7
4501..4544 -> 18.1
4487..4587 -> 17.8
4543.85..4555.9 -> 17.9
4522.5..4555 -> 17.1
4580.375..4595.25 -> 17.8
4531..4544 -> 16.6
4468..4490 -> 17.3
